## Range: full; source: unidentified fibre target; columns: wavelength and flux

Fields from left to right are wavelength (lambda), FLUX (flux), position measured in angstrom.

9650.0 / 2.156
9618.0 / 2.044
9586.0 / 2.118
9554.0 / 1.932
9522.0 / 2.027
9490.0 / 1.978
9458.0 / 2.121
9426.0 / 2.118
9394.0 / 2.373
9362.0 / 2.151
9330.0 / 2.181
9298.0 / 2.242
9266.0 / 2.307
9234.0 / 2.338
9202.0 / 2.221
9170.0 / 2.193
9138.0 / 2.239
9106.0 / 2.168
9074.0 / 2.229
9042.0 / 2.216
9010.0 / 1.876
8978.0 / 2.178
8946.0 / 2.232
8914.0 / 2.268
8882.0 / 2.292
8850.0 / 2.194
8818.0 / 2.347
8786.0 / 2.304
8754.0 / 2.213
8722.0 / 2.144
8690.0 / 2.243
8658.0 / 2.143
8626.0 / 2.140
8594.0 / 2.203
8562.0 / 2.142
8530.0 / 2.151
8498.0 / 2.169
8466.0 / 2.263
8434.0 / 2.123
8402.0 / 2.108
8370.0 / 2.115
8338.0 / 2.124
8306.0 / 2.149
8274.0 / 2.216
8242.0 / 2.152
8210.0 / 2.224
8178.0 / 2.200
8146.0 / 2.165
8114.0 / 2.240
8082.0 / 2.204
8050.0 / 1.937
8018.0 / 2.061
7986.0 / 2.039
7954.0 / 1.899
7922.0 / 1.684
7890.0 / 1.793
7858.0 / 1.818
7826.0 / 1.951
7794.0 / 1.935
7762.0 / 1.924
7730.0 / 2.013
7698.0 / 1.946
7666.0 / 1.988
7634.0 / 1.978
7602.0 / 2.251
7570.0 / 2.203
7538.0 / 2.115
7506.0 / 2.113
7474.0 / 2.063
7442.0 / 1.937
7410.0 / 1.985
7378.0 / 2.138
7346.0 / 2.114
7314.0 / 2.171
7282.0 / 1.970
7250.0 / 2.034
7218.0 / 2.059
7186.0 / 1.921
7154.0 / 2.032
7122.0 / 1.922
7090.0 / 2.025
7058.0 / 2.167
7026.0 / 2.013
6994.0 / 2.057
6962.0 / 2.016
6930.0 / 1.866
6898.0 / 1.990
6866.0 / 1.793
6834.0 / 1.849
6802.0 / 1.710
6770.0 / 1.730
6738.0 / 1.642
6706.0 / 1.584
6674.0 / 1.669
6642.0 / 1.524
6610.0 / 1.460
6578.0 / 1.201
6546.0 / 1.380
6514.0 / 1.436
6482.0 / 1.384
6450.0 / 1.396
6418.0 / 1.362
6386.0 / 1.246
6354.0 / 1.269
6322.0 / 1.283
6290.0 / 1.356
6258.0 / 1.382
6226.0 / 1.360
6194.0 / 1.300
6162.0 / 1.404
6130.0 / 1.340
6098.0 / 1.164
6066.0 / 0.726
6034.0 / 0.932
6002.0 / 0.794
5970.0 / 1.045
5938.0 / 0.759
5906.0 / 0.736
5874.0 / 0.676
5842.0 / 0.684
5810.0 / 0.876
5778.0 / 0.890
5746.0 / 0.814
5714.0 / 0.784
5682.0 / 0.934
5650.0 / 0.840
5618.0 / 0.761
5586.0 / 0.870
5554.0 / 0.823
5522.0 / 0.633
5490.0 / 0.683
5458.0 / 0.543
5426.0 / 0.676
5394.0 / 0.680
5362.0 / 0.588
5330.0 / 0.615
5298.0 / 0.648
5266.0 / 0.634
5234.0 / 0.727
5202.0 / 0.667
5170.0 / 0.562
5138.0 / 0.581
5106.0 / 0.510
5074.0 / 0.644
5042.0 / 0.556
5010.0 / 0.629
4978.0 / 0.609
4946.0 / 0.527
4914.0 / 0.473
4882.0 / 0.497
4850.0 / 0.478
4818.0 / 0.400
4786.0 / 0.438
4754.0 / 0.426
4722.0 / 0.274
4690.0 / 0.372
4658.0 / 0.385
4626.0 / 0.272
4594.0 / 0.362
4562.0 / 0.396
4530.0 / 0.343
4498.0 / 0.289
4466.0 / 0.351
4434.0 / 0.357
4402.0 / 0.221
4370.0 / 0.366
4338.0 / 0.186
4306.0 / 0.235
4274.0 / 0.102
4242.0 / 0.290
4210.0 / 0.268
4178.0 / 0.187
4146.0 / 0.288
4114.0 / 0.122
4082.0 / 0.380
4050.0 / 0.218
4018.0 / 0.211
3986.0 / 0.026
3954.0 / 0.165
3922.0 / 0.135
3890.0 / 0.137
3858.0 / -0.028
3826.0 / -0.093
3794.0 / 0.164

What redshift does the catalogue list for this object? 0.53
